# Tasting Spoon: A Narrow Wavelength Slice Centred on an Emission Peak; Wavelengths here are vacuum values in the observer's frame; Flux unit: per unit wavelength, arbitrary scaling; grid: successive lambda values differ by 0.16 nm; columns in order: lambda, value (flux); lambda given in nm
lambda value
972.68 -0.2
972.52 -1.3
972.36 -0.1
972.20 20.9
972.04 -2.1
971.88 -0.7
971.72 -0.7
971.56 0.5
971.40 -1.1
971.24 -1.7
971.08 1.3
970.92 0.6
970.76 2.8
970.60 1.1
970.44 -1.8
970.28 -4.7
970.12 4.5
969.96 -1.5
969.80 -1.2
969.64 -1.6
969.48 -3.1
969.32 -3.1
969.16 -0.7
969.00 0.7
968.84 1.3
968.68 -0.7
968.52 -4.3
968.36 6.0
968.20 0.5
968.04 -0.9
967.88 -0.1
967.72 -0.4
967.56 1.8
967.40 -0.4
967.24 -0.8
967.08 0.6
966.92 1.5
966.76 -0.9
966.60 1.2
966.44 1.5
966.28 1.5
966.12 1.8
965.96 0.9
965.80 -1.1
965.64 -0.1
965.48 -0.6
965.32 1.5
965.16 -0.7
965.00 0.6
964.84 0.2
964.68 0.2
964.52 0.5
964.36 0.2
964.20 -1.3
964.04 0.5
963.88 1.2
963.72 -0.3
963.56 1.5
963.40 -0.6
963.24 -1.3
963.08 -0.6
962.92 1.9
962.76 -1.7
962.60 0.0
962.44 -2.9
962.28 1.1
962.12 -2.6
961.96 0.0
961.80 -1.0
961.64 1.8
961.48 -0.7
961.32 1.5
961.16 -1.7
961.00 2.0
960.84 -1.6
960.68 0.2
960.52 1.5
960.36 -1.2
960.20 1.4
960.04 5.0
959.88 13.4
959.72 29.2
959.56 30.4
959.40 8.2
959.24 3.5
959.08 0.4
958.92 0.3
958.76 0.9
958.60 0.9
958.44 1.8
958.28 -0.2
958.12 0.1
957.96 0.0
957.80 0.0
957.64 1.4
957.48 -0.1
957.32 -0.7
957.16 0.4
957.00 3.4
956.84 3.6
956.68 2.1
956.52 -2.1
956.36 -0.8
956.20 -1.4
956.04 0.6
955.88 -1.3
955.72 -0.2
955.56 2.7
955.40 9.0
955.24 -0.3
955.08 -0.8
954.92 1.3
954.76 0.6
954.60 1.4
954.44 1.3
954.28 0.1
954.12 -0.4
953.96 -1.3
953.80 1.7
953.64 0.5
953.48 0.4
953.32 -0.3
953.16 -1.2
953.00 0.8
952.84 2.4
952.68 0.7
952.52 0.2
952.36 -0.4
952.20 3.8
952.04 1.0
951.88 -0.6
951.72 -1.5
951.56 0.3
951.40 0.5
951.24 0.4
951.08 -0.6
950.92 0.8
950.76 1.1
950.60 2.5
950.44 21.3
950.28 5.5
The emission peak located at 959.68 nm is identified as [O III] 5007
